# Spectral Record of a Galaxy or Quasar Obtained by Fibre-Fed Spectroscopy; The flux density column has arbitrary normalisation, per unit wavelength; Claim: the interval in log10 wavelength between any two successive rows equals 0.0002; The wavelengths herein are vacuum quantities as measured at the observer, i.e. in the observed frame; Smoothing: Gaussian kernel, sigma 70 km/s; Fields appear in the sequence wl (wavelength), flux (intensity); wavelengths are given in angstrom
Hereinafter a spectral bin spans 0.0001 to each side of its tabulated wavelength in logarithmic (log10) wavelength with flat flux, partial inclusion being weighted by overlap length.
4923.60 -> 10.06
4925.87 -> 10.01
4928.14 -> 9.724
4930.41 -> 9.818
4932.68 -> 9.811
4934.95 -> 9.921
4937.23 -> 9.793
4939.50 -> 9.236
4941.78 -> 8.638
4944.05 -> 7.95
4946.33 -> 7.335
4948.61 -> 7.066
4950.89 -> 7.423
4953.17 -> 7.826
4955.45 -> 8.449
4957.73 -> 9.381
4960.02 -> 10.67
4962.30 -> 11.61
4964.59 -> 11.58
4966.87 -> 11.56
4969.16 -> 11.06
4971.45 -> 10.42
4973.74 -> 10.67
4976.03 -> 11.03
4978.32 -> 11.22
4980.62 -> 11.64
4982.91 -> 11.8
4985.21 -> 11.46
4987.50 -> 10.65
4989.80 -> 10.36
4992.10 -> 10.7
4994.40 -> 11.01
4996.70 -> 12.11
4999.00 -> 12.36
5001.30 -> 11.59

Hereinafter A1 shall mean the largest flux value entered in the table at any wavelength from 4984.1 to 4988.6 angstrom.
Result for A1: 11.46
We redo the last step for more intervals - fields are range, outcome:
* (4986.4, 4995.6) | 11.01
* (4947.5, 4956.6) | 8.449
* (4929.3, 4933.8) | 9.818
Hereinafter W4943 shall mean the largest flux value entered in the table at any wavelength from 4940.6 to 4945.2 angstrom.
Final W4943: 8.638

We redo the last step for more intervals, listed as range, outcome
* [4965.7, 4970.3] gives 11.56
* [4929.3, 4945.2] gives 9.921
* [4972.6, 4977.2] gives 11.03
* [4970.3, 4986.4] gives 11.8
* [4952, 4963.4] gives 11.61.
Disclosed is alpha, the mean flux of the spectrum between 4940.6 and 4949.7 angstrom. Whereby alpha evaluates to 7.75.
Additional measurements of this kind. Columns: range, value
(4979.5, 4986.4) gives 11.6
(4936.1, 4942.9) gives 9.22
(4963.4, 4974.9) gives 11.1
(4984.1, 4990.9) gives 10.8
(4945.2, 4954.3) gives 7.41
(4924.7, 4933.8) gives 9.84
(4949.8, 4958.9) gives 8.28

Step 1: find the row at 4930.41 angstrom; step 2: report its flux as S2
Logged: 9.818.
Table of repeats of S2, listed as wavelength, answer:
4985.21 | 11.46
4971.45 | 10.42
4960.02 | 10.67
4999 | 12.36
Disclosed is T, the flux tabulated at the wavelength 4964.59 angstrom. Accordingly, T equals 11.58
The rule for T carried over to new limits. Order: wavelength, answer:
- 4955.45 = 8.449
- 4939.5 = 9.236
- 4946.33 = 7.335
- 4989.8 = 10.36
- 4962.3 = 11.61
